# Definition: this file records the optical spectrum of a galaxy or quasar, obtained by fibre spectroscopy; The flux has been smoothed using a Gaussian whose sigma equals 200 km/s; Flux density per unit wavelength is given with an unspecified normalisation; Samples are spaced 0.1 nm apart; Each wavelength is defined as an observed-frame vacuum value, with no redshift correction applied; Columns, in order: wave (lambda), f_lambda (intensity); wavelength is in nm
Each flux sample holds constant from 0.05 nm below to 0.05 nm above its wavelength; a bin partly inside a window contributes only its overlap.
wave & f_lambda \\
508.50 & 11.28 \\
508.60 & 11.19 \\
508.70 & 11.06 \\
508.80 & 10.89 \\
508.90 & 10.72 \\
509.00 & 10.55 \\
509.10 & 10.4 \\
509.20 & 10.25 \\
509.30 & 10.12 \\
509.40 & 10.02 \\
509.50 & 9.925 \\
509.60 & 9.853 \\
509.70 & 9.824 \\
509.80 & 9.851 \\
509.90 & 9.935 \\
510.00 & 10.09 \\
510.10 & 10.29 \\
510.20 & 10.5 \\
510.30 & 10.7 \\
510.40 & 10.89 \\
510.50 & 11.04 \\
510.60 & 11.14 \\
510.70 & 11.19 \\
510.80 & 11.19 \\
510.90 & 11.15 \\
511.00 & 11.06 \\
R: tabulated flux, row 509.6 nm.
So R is 9.853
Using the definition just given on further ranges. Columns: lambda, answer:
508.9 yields 10.72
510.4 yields 10.89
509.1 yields 10.4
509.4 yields 10.02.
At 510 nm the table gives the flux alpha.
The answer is 10.09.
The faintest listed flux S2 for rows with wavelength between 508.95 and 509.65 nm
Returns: 9.853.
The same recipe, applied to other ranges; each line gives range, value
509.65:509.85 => 9.824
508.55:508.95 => 10.72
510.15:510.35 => 10.5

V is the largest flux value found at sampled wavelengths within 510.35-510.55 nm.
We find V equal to 11.04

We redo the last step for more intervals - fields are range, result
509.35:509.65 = 10.02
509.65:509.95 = 9.935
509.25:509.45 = 10.12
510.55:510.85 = 11.19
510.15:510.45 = 10.89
